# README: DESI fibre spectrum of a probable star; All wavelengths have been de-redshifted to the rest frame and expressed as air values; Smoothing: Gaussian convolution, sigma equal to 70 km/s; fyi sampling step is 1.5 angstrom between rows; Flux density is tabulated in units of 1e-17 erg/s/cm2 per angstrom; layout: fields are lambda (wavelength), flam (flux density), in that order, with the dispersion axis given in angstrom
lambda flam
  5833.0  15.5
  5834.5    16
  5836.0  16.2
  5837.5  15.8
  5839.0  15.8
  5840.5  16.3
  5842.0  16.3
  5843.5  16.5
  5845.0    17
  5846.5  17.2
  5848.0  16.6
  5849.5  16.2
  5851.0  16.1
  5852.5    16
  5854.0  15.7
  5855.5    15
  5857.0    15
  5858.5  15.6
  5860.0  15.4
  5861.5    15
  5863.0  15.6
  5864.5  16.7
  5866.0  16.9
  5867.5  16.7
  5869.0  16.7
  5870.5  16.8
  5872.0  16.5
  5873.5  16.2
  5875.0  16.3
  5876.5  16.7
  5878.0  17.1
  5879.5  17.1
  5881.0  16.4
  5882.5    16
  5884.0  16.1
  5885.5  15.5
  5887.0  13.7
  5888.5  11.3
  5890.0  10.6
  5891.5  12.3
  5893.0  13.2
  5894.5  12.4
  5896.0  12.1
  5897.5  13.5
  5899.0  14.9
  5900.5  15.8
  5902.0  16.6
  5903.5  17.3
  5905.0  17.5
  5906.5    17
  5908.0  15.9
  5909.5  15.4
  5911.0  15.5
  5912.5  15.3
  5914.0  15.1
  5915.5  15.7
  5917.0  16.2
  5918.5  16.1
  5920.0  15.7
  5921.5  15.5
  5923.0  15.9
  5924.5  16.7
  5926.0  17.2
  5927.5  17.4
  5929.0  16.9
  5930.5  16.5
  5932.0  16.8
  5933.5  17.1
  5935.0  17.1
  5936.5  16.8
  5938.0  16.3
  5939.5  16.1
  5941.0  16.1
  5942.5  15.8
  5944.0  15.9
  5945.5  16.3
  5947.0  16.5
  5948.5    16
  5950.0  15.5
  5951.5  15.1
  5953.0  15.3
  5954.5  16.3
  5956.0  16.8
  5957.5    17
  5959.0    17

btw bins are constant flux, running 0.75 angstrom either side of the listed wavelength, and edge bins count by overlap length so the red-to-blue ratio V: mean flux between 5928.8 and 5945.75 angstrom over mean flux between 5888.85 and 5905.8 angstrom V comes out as 1.16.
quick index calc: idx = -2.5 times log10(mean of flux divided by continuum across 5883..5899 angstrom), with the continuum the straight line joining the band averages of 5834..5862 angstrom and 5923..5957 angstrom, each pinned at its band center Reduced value 0.220 mag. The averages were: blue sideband 16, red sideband 16.4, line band 13.2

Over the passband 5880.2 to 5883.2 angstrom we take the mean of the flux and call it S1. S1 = 16.2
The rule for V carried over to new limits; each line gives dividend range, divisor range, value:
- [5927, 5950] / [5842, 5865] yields 1.03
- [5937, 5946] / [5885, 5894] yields 1.27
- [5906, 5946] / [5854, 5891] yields 1.04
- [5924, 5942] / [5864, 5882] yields 1.00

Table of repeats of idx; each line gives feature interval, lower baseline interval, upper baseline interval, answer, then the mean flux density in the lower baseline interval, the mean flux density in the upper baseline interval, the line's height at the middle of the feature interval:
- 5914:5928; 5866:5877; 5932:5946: 0.018 mag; 16.6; 16.4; 16.5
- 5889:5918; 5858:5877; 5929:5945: 0.106 mag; 16.2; 16.5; 16.4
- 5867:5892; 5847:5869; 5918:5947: 0.044 mag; 15.9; 16.4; 16.1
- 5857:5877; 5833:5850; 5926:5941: 0.017 mag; 16.3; 16.8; 16.4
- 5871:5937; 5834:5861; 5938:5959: 0.031 mag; 16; 16.1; 16.1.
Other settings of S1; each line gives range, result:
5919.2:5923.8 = 15.7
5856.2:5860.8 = 15.3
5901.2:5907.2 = 17.1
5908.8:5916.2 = 15.4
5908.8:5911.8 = 15.4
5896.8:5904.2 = 15.6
